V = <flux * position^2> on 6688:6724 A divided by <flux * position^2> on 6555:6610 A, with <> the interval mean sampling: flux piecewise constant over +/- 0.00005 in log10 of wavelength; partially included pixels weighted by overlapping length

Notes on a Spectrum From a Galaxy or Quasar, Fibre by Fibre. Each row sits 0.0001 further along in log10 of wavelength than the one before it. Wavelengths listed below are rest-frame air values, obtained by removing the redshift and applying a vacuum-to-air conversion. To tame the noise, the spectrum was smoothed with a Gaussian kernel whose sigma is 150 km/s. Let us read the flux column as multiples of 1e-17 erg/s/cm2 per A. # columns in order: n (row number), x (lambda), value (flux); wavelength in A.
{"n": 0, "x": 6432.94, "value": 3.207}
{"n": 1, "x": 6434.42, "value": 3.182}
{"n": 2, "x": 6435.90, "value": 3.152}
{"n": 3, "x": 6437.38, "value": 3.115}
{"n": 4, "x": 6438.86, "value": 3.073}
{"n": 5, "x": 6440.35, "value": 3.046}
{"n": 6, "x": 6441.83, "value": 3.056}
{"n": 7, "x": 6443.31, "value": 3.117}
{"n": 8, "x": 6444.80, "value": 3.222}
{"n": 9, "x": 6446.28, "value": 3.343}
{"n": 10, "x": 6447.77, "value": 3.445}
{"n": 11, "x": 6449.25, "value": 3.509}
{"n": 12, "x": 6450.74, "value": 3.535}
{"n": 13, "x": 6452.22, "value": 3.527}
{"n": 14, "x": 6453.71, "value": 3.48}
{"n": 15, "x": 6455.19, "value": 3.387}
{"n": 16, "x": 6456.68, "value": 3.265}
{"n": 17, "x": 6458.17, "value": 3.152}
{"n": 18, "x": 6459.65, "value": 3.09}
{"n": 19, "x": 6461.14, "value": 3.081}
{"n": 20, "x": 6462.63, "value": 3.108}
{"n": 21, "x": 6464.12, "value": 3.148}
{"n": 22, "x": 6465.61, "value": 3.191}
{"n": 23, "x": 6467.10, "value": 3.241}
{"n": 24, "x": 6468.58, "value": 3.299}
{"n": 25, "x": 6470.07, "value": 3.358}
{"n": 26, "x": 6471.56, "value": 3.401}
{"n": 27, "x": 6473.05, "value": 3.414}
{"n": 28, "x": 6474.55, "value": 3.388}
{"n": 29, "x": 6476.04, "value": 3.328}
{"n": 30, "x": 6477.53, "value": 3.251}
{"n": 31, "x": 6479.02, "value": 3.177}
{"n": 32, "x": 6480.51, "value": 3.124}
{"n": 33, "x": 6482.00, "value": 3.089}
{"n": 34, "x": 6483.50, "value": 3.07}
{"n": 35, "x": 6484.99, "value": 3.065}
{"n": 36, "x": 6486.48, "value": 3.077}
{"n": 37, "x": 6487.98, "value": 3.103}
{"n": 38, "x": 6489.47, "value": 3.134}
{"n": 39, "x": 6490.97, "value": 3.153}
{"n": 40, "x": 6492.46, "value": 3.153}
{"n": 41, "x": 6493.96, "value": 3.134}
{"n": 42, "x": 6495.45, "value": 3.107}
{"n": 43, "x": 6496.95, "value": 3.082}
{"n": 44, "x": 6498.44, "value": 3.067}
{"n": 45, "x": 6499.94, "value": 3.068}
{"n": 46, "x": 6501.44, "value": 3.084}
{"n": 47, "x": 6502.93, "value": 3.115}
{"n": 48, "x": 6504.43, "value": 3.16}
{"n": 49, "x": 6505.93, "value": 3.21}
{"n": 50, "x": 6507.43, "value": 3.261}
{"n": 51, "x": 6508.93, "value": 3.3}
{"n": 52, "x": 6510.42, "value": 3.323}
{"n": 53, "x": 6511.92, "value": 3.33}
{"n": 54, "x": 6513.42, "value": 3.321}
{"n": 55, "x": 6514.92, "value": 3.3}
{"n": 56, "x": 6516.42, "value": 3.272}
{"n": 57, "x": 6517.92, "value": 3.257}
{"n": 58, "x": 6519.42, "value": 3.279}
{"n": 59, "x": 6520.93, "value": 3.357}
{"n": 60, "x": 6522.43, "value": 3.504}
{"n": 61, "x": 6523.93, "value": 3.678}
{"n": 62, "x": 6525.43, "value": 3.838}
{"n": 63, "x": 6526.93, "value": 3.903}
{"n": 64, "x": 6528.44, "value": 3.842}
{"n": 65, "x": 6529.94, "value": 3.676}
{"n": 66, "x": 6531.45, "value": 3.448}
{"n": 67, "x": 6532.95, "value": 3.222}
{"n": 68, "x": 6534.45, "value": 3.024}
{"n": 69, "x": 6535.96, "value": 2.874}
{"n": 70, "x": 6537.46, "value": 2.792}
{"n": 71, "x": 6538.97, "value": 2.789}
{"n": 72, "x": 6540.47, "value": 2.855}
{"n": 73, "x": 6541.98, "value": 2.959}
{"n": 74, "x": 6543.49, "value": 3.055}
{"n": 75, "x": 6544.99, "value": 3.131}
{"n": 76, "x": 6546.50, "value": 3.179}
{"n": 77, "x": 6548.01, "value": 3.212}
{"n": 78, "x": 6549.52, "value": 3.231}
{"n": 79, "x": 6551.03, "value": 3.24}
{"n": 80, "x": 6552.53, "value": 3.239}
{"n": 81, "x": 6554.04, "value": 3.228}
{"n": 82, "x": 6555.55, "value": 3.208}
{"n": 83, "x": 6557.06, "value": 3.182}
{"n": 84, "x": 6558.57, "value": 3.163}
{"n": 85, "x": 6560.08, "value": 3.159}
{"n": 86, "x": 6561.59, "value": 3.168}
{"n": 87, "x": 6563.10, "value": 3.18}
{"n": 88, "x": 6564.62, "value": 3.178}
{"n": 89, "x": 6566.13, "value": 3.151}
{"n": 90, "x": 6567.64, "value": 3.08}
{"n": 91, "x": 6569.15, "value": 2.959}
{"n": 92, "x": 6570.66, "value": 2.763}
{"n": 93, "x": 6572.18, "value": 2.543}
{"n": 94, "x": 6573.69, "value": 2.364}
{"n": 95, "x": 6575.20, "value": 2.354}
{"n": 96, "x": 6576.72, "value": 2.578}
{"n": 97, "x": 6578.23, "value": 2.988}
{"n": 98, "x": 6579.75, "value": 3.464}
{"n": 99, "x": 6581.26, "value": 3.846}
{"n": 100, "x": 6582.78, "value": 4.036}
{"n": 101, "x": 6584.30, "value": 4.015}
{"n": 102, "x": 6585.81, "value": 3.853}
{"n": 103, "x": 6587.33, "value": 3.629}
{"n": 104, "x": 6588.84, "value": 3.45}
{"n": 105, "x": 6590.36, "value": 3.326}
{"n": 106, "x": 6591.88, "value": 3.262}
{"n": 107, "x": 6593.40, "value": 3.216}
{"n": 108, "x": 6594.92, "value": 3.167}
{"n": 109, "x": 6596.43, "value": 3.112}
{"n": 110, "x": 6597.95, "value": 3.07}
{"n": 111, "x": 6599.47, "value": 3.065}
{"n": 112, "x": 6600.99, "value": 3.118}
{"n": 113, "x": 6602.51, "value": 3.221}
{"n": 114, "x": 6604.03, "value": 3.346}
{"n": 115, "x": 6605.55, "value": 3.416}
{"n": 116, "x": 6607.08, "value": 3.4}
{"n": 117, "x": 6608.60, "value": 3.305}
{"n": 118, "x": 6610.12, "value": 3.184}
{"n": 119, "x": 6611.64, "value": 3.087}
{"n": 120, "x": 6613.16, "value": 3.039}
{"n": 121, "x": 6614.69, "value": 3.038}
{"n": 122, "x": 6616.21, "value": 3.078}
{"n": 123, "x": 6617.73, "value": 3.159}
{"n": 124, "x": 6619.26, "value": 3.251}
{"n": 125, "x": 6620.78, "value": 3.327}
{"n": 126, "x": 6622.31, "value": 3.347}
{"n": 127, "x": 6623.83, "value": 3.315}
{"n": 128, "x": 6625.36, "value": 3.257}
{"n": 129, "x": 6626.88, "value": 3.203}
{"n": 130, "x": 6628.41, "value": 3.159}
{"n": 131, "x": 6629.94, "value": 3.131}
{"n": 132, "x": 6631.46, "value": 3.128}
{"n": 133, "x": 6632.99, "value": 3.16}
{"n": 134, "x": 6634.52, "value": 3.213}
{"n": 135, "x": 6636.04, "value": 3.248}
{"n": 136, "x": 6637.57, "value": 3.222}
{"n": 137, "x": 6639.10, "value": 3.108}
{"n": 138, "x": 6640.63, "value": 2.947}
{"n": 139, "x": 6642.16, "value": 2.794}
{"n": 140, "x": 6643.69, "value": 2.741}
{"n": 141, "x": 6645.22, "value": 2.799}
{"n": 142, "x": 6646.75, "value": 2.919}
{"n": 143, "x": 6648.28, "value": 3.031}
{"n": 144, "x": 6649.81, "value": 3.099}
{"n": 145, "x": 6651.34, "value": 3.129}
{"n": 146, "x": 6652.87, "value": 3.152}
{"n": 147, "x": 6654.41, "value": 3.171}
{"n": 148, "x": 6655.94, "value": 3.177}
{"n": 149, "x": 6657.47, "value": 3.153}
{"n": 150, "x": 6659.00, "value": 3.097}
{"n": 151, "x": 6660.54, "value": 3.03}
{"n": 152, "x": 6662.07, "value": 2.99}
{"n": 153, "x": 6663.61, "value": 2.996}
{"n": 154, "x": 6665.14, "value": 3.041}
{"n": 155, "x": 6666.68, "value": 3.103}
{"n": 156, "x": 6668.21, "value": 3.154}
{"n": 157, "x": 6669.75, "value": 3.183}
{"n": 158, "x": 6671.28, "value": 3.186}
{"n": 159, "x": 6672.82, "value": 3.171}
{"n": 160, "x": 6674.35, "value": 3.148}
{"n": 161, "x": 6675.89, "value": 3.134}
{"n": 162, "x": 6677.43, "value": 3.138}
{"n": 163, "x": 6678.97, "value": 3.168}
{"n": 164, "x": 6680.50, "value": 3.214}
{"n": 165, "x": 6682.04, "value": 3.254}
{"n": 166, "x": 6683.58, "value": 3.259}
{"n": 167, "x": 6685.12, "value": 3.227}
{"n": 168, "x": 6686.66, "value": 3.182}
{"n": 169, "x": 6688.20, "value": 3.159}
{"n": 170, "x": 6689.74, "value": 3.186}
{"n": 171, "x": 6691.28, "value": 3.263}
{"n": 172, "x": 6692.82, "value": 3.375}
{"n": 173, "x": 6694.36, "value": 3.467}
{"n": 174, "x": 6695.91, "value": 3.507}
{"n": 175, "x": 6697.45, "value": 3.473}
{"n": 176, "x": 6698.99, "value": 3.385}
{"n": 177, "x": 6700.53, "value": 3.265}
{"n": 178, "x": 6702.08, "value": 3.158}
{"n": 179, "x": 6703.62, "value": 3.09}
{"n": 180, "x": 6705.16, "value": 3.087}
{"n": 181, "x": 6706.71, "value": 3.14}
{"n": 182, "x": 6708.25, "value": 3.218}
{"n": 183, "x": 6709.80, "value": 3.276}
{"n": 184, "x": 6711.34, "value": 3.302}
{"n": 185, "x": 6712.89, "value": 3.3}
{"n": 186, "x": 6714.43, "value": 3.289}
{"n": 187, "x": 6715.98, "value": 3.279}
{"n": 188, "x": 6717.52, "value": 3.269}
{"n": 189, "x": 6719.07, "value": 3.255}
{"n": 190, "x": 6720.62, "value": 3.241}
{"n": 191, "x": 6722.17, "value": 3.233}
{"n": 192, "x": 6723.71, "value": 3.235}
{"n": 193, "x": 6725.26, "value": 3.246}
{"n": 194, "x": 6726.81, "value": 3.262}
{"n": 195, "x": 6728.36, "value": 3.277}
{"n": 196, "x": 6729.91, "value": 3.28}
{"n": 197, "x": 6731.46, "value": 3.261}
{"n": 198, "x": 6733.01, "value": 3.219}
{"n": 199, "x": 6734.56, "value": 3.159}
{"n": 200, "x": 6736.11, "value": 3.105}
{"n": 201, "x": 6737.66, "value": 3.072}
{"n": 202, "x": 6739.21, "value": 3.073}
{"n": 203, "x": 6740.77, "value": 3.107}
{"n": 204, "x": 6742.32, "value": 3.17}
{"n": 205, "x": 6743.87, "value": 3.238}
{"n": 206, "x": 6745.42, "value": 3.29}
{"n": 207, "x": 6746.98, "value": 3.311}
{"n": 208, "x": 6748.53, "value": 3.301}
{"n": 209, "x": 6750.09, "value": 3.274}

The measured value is 1.1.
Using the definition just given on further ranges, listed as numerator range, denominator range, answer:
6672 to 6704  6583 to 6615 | 1.01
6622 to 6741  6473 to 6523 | 1.05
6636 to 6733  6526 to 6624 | 1.03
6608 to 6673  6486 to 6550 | 1.00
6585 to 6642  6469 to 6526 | 1.03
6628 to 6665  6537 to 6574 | 1.03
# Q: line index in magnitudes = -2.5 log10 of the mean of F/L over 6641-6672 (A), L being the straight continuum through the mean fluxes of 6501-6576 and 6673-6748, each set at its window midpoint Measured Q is 0.06 mag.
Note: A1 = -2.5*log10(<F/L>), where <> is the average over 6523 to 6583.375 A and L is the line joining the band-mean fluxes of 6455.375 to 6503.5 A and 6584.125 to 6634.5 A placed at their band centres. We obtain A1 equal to 0.02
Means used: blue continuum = 3.17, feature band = 3.17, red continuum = 3.26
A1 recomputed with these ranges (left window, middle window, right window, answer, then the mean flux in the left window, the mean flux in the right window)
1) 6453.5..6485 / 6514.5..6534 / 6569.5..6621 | -0.091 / 3.23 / 3.2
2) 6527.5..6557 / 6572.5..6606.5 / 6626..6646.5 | -0.048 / 3.17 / 3.06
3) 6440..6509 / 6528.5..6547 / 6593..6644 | 0.029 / 3.22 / 3.17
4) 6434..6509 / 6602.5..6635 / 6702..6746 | -0.002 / 3.21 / 3.21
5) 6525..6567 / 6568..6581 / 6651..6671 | 0.139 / 3.21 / 3.11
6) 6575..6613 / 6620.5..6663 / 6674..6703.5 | 0.061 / 3.31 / 3.26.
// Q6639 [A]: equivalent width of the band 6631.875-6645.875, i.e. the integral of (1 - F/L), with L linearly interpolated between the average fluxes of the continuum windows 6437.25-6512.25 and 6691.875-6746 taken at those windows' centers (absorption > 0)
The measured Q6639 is 0.9 A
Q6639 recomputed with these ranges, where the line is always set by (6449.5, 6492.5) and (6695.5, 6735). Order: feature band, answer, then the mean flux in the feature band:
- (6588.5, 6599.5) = 0.13 A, 3.21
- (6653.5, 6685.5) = 1.10 A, 3.14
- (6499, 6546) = -0.32 A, 3.26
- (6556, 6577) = 2.06 A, 2.93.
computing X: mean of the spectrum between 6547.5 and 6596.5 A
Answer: 3.2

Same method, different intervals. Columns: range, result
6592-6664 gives 3.14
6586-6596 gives 3.36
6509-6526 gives 3.4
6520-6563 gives 3.25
